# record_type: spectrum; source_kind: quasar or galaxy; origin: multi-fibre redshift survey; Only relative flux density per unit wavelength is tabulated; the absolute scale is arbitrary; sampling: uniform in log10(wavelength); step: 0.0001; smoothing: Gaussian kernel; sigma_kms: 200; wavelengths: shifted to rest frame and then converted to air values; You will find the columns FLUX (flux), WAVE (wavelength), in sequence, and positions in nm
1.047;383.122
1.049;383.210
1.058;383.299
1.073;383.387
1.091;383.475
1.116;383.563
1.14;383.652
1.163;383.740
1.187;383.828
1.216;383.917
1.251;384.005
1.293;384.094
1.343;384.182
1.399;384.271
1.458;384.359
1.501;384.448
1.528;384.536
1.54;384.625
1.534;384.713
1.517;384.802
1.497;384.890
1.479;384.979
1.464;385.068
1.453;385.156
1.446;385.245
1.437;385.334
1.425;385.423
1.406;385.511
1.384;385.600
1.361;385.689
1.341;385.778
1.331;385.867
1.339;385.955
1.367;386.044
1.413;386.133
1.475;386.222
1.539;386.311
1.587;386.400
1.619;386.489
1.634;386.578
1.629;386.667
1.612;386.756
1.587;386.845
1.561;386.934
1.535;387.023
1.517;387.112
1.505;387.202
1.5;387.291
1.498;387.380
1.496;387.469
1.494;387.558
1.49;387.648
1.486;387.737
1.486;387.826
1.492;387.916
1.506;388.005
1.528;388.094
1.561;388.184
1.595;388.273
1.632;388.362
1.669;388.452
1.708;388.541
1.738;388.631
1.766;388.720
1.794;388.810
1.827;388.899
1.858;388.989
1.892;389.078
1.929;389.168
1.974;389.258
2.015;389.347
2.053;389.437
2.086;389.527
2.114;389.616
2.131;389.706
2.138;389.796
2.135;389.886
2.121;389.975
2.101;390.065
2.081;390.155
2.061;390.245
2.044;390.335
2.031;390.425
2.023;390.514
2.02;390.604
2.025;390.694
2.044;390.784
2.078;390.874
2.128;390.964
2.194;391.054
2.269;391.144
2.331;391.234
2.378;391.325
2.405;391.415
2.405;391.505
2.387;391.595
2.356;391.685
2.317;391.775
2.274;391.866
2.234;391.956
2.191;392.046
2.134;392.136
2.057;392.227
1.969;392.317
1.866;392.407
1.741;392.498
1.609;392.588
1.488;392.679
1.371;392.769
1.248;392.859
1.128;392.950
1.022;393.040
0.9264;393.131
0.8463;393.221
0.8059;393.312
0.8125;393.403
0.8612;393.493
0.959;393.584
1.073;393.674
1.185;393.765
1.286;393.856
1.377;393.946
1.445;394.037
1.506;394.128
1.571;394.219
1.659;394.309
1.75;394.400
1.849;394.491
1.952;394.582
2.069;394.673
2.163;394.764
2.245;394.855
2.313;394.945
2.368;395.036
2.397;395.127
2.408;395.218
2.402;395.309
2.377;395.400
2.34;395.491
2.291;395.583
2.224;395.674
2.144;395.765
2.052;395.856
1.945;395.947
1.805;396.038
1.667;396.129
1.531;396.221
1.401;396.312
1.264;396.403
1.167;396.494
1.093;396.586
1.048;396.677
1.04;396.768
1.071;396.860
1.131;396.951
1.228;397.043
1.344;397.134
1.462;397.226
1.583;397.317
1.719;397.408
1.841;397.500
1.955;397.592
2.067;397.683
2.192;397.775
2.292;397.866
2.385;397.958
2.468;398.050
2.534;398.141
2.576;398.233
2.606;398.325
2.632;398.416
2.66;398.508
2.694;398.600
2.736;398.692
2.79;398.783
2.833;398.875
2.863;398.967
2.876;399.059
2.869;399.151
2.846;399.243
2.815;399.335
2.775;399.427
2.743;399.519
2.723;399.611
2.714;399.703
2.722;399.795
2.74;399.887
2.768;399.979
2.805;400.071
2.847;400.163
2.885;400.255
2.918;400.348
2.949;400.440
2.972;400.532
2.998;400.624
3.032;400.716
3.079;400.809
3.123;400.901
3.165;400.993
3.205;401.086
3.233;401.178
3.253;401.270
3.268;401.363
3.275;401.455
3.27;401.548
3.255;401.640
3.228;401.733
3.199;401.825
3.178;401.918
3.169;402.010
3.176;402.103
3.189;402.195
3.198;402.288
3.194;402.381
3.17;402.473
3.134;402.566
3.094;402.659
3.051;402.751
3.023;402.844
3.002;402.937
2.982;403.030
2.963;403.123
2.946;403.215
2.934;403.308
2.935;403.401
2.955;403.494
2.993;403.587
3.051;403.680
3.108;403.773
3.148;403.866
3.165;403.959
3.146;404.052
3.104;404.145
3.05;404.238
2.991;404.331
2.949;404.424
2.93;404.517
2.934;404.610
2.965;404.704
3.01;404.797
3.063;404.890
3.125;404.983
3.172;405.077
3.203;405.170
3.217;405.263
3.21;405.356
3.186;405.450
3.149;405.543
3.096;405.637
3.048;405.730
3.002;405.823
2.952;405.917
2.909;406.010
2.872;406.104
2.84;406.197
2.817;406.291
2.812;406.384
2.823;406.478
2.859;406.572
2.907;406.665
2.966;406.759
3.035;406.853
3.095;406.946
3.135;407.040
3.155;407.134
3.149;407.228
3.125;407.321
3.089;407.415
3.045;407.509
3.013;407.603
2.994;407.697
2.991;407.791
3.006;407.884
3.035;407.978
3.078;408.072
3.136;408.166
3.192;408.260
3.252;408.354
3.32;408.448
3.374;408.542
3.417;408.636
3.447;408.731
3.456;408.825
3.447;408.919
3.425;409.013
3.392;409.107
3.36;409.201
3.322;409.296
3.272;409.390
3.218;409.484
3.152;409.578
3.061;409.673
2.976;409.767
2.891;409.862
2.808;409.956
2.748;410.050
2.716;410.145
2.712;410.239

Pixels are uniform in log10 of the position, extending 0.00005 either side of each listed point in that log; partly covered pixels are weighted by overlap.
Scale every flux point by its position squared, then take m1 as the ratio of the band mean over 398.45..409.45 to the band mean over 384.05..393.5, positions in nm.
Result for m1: 1.93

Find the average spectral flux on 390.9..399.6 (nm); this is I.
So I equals 1.94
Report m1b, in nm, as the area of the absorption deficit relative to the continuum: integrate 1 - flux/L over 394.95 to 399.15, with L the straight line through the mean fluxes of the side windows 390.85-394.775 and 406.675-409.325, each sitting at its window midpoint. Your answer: 0.17 nm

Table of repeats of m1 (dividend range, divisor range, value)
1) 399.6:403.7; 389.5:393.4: 1.67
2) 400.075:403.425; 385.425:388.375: 2.23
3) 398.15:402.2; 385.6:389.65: 1.93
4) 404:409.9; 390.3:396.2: 1.79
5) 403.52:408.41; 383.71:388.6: 2.28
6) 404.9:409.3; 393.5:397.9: 1.91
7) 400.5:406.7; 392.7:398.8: 1.81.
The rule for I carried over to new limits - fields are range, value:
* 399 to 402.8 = 3.03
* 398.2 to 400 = 2.75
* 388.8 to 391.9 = 2.12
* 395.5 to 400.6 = 2.23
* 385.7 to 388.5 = 1.52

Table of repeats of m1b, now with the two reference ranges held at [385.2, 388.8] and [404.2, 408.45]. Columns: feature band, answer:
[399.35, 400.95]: -0.198 nm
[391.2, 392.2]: -0.221 nm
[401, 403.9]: -0.416 nm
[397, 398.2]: 0.214 nm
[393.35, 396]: 0.385 nm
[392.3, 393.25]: 0.287 nm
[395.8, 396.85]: 0.373 nm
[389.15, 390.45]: -0.247 nm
